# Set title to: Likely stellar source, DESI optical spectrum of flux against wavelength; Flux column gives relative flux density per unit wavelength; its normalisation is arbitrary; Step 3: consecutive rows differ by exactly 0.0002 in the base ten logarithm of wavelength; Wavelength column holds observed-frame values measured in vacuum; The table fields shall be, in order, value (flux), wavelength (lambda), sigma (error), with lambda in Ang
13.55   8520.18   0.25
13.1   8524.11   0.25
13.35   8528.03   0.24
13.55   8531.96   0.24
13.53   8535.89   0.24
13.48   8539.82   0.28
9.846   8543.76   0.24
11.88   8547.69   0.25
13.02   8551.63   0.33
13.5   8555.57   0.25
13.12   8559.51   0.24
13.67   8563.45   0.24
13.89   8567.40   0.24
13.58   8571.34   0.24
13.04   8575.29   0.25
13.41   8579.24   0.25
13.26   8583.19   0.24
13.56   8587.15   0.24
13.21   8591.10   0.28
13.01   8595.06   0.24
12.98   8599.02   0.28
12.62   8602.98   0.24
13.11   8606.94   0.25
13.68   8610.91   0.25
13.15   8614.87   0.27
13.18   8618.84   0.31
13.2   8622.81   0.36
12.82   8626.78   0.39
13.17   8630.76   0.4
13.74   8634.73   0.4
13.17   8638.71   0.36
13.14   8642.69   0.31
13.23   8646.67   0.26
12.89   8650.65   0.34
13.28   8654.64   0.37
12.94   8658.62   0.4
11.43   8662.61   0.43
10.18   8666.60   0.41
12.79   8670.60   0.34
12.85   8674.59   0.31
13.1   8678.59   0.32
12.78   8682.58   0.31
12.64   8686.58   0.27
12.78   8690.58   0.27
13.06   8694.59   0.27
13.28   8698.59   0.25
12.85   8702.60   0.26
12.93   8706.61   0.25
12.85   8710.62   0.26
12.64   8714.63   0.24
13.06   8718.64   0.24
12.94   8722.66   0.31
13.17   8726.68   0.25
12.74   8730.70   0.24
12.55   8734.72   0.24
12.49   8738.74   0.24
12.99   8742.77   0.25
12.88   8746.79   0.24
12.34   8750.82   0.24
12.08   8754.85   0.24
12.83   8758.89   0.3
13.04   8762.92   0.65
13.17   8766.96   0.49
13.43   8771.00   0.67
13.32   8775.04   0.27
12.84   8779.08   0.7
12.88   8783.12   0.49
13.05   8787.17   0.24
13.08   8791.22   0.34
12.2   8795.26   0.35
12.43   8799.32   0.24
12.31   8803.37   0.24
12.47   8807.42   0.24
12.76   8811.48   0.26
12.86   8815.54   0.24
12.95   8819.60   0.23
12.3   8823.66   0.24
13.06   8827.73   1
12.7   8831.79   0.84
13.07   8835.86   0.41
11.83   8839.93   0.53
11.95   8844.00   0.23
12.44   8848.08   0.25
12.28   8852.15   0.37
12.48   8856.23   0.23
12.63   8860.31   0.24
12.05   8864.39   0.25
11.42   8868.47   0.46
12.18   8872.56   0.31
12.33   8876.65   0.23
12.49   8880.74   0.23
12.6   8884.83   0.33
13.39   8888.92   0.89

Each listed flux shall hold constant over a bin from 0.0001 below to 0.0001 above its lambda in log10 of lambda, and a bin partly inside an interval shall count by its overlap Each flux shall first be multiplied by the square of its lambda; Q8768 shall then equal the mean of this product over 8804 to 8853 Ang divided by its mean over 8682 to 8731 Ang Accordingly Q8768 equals 1.00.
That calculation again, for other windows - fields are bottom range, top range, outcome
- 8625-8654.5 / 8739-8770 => 1.00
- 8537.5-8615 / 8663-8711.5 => 0.99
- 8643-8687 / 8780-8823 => 1.04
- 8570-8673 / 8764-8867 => 1.02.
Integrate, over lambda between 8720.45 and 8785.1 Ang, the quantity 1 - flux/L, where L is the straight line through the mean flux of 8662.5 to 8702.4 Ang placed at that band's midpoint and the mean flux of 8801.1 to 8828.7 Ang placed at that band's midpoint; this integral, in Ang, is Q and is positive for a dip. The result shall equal -1.3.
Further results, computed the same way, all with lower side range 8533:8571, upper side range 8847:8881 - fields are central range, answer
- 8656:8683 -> 0.8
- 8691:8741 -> -1.2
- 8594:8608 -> -0.1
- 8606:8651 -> -1.6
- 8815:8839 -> -0.9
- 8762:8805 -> -1.6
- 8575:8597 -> -0.7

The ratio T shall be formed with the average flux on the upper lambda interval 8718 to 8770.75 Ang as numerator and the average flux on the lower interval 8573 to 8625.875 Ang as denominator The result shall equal 1.0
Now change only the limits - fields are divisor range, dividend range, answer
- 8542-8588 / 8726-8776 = 0.99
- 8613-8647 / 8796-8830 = 0.96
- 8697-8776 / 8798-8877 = 0.97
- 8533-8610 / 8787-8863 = 0.96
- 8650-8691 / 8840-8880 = 0.98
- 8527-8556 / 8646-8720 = 1.00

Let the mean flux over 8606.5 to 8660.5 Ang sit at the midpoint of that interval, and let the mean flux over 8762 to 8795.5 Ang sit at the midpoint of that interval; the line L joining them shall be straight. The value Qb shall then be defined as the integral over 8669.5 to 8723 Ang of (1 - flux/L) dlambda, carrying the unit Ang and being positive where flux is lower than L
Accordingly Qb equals 1.0 Ang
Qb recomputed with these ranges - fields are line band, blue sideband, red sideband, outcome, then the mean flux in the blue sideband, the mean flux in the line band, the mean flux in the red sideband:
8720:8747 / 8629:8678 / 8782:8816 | -0.3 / 12.7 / 12.8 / 12.7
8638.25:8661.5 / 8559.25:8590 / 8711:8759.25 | 0.1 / 13.5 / 13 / 12.7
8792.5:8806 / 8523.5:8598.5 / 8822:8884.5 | 0.1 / 13.1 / 12.4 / 12.4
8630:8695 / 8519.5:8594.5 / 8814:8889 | 0.6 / 13.1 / 12.8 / 12.4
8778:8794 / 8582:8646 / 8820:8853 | -0.4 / 13.2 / 12.9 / 12.5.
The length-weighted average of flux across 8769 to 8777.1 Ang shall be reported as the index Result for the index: 13.4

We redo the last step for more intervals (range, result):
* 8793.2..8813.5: 12.4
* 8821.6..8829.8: 12.7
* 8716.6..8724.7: 13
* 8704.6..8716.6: 12.8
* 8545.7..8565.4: 13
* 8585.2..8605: 13.1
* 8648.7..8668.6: 12.1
